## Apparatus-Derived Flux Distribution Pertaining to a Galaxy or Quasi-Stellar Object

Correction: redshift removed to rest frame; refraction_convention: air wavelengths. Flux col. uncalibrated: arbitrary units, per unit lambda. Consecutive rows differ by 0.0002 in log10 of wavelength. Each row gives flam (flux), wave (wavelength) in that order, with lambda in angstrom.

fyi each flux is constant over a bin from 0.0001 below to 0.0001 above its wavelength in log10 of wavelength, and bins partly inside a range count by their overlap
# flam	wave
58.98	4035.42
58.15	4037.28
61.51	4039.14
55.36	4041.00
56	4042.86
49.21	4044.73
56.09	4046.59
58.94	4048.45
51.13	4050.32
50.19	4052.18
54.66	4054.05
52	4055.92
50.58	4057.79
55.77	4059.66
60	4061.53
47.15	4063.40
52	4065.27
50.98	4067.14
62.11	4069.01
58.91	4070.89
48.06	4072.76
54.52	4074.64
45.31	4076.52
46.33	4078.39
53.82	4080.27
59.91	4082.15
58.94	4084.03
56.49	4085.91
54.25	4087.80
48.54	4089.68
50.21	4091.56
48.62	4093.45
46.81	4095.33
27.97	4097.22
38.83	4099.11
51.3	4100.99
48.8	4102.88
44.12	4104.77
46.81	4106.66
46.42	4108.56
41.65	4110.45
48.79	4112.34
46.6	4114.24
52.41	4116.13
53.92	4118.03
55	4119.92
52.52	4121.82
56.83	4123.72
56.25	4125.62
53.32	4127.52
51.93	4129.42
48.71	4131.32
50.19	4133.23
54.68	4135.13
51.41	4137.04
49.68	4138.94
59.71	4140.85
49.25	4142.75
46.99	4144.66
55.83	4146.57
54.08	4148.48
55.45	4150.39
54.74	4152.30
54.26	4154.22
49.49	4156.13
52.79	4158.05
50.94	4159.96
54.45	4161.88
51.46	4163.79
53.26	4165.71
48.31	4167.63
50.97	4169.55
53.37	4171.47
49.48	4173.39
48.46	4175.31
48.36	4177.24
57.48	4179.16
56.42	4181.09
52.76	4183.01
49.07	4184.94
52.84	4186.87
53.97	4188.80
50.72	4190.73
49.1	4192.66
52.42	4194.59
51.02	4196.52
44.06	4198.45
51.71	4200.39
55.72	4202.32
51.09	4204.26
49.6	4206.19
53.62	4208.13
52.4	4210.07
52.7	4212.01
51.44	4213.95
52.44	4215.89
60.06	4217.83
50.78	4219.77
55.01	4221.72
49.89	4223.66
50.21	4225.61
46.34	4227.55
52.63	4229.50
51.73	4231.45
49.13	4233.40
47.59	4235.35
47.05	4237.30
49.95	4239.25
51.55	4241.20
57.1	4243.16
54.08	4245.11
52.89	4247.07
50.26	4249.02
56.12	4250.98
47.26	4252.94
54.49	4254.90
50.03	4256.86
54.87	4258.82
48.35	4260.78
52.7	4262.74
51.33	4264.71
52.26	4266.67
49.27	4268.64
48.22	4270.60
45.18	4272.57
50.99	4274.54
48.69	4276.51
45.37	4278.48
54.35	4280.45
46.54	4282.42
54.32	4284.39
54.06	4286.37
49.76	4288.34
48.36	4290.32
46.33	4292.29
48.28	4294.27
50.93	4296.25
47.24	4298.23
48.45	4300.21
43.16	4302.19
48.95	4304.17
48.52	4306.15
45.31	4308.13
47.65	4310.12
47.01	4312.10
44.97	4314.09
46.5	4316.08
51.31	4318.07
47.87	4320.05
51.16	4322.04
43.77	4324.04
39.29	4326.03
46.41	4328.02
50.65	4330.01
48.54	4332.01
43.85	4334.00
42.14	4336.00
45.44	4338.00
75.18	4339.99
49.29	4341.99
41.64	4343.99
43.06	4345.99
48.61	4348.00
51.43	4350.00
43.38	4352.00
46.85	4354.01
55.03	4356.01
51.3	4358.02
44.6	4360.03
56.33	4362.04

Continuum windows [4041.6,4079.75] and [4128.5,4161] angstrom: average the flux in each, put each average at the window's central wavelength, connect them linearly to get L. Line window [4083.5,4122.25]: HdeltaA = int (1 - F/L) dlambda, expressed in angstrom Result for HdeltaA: 3.2 angstrom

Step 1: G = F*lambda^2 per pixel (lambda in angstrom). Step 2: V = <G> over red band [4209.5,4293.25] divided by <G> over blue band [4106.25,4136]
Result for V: 1.06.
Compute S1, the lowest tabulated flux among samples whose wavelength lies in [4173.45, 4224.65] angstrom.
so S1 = 44.06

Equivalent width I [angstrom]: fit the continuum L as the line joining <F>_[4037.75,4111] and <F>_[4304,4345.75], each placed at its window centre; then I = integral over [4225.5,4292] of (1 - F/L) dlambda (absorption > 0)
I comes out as -2.6 angstrom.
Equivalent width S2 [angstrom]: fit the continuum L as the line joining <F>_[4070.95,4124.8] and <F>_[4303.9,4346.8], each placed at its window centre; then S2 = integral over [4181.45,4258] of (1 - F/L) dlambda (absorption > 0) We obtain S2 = -4.8 angstrom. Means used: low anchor 49.6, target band 51.6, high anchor 47.7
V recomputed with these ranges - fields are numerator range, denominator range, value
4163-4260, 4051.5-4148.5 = 1.07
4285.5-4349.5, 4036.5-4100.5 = 1.03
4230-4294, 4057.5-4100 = 1.08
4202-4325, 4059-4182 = 1.04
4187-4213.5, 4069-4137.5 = 1.07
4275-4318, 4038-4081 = 1.01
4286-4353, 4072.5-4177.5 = 1.03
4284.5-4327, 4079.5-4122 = 1.07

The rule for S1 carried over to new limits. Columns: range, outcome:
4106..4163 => 41.65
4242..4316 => 43.16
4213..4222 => 50.78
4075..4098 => 27.97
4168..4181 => 48.36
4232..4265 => 47.05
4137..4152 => 46.99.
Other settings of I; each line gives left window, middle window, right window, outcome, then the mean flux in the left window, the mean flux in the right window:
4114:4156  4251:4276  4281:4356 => -0.5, 52.9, 48.1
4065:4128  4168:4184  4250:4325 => -0.7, 50.5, 49.2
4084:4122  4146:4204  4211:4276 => -2.7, 48.2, 51.3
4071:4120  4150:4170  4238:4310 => -1.2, 49.1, 50.1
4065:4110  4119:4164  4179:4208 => -1.9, 49.9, 51.8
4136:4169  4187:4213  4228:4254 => 0.2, 52.5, 51.2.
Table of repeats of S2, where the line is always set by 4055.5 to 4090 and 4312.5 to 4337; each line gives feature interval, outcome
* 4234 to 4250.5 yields -0.9 angstrom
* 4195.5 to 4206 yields -0.2 angstrom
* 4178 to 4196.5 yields -0.9 angstrom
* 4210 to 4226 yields -1.1 angstrom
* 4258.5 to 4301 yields -1.9 angstrom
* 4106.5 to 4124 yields 0.8 angstrom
